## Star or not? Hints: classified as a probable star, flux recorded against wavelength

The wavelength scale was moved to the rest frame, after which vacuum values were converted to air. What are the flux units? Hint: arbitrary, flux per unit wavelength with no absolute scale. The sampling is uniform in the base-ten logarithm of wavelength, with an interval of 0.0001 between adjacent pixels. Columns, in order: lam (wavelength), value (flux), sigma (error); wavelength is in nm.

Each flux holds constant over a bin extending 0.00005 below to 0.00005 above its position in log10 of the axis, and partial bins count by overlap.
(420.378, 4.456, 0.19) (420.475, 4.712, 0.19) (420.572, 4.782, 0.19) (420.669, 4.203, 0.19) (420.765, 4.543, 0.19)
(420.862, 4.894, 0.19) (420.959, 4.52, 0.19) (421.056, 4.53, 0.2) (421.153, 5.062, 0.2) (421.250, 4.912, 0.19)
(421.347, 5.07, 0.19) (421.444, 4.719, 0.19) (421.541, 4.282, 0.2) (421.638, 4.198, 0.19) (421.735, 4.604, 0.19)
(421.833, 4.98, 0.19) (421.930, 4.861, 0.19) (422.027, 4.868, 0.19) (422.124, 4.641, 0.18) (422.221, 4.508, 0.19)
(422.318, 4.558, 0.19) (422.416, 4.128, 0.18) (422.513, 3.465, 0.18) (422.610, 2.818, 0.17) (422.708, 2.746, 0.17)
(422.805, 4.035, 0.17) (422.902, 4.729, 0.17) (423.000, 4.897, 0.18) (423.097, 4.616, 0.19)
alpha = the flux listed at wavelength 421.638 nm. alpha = 4.198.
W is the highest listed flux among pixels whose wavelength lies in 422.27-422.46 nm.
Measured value 4.558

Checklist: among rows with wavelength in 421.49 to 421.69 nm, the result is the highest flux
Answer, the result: 4.282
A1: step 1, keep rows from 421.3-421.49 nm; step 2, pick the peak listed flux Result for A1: 5.07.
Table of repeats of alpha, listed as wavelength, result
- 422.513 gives 3.465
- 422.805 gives 4.035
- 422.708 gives 2.746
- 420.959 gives 4.52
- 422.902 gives 4.729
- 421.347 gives 5.07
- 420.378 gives 4.456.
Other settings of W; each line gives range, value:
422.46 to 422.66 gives 3.465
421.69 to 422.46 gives 4.98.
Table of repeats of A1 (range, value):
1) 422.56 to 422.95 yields 4.729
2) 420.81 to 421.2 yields 5.062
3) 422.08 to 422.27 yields 4.641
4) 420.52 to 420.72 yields 4.782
